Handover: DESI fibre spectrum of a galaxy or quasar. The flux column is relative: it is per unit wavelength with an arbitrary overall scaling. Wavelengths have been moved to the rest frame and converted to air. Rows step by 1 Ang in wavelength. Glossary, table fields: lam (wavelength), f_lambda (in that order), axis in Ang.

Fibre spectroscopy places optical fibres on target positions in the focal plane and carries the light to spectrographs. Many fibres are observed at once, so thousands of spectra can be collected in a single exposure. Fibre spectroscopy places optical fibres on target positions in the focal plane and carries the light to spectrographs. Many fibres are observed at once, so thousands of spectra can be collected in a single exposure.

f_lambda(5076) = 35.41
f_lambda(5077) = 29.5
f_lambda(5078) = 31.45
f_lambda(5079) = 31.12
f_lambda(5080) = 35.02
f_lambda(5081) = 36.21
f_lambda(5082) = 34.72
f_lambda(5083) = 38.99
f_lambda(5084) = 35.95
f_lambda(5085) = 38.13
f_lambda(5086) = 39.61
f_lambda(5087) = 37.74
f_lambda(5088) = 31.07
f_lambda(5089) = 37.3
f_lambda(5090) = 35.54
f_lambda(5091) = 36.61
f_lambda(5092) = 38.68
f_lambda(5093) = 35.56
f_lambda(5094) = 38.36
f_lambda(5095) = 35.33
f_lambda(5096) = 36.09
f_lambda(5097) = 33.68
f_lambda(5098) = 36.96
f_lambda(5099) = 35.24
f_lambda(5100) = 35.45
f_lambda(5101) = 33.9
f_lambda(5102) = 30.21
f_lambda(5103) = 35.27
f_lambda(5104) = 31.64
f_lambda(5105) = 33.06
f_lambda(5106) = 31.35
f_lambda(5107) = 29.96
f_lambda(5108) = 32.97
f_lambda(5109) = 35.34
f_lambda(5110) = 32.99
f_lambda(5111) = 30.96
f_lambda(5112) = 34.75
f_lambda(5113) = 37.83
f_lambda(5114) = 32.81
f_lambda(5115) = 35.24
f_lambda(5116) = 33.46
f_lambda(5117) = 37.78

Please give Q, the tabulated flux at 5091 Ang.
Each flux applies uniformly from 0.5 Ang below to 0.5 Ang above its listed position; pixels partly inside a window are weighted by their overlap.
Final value 36.61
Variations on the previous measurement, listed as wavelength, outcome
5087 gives 37.74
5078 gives 31.45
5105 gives 33.06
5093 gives 35.56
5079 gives 31.12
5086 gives 39.61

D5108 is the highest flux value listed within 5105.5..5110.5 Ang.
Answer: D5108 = 35.34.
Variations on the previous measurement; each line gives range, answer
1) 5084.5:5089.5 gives 39.61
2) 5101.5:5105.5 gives 35.27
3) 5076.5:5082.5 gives 36.21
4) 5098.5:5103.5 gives 35.45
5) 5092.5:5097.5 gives 38.36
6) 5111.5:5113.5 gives 37.83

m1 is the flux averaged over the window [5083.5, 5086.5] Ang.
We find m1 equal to 37.9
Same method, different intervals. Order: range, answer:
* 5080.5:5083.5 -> 36.6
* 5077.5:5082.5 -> 33.7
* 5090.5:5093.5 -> 37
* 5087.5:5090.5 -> 34.6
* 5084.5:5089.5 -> 36.8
